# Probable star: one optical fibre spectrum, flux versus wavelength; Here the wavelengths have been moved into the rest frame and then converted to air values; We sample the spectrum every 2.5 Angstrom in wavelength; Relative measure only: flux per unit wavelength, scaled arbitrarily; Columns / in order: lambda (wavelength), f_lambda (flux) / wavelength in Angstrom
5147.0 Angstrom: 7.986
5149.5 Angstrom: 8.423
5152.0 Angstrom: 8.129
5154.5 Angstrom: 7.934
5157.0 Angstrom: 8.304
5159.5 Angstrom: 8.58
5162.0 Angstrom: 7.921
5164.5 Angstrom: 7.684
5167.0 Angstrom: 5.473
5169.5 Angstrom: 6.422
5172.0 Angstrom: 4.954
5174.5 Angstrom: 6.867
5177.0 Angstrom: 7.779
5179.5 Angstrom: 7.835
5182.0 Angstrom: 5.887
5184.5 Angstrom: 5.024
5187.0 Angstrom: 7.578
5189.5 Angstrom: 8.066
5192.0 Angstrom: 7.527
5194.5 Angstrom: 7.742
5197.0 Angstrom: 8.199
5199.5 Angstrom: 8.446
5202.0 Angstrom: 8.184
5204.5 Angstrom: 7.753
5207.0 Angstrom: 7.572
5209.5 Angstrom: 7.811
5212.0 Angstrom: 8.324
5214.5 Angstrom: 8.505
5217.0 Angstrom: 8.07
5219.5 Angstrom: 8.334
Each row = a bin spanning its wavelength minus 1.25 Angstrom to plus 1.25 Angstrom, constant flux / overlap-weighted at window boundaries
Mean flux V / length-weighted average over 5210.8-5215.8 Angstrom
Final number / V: 8.41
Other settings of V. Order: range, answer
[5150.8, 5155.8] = 8.03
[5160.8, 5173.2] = 6.49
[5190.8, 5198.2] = 7.82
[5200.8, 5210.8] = 7.83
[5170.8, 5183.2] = 6.67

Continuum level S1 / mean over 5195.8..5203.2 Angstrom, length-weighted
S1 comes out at 8.28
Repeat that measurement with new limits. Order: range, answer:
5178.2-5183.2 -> 6.88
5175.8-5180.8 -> 7.79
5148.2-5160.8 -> 8.27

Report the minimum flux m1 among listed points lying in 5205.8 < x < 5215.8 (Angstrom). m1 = 7.572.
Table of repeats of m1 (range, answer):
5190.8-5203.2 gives 7.527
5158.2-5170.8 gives 5.473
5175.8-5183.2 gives 5.887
